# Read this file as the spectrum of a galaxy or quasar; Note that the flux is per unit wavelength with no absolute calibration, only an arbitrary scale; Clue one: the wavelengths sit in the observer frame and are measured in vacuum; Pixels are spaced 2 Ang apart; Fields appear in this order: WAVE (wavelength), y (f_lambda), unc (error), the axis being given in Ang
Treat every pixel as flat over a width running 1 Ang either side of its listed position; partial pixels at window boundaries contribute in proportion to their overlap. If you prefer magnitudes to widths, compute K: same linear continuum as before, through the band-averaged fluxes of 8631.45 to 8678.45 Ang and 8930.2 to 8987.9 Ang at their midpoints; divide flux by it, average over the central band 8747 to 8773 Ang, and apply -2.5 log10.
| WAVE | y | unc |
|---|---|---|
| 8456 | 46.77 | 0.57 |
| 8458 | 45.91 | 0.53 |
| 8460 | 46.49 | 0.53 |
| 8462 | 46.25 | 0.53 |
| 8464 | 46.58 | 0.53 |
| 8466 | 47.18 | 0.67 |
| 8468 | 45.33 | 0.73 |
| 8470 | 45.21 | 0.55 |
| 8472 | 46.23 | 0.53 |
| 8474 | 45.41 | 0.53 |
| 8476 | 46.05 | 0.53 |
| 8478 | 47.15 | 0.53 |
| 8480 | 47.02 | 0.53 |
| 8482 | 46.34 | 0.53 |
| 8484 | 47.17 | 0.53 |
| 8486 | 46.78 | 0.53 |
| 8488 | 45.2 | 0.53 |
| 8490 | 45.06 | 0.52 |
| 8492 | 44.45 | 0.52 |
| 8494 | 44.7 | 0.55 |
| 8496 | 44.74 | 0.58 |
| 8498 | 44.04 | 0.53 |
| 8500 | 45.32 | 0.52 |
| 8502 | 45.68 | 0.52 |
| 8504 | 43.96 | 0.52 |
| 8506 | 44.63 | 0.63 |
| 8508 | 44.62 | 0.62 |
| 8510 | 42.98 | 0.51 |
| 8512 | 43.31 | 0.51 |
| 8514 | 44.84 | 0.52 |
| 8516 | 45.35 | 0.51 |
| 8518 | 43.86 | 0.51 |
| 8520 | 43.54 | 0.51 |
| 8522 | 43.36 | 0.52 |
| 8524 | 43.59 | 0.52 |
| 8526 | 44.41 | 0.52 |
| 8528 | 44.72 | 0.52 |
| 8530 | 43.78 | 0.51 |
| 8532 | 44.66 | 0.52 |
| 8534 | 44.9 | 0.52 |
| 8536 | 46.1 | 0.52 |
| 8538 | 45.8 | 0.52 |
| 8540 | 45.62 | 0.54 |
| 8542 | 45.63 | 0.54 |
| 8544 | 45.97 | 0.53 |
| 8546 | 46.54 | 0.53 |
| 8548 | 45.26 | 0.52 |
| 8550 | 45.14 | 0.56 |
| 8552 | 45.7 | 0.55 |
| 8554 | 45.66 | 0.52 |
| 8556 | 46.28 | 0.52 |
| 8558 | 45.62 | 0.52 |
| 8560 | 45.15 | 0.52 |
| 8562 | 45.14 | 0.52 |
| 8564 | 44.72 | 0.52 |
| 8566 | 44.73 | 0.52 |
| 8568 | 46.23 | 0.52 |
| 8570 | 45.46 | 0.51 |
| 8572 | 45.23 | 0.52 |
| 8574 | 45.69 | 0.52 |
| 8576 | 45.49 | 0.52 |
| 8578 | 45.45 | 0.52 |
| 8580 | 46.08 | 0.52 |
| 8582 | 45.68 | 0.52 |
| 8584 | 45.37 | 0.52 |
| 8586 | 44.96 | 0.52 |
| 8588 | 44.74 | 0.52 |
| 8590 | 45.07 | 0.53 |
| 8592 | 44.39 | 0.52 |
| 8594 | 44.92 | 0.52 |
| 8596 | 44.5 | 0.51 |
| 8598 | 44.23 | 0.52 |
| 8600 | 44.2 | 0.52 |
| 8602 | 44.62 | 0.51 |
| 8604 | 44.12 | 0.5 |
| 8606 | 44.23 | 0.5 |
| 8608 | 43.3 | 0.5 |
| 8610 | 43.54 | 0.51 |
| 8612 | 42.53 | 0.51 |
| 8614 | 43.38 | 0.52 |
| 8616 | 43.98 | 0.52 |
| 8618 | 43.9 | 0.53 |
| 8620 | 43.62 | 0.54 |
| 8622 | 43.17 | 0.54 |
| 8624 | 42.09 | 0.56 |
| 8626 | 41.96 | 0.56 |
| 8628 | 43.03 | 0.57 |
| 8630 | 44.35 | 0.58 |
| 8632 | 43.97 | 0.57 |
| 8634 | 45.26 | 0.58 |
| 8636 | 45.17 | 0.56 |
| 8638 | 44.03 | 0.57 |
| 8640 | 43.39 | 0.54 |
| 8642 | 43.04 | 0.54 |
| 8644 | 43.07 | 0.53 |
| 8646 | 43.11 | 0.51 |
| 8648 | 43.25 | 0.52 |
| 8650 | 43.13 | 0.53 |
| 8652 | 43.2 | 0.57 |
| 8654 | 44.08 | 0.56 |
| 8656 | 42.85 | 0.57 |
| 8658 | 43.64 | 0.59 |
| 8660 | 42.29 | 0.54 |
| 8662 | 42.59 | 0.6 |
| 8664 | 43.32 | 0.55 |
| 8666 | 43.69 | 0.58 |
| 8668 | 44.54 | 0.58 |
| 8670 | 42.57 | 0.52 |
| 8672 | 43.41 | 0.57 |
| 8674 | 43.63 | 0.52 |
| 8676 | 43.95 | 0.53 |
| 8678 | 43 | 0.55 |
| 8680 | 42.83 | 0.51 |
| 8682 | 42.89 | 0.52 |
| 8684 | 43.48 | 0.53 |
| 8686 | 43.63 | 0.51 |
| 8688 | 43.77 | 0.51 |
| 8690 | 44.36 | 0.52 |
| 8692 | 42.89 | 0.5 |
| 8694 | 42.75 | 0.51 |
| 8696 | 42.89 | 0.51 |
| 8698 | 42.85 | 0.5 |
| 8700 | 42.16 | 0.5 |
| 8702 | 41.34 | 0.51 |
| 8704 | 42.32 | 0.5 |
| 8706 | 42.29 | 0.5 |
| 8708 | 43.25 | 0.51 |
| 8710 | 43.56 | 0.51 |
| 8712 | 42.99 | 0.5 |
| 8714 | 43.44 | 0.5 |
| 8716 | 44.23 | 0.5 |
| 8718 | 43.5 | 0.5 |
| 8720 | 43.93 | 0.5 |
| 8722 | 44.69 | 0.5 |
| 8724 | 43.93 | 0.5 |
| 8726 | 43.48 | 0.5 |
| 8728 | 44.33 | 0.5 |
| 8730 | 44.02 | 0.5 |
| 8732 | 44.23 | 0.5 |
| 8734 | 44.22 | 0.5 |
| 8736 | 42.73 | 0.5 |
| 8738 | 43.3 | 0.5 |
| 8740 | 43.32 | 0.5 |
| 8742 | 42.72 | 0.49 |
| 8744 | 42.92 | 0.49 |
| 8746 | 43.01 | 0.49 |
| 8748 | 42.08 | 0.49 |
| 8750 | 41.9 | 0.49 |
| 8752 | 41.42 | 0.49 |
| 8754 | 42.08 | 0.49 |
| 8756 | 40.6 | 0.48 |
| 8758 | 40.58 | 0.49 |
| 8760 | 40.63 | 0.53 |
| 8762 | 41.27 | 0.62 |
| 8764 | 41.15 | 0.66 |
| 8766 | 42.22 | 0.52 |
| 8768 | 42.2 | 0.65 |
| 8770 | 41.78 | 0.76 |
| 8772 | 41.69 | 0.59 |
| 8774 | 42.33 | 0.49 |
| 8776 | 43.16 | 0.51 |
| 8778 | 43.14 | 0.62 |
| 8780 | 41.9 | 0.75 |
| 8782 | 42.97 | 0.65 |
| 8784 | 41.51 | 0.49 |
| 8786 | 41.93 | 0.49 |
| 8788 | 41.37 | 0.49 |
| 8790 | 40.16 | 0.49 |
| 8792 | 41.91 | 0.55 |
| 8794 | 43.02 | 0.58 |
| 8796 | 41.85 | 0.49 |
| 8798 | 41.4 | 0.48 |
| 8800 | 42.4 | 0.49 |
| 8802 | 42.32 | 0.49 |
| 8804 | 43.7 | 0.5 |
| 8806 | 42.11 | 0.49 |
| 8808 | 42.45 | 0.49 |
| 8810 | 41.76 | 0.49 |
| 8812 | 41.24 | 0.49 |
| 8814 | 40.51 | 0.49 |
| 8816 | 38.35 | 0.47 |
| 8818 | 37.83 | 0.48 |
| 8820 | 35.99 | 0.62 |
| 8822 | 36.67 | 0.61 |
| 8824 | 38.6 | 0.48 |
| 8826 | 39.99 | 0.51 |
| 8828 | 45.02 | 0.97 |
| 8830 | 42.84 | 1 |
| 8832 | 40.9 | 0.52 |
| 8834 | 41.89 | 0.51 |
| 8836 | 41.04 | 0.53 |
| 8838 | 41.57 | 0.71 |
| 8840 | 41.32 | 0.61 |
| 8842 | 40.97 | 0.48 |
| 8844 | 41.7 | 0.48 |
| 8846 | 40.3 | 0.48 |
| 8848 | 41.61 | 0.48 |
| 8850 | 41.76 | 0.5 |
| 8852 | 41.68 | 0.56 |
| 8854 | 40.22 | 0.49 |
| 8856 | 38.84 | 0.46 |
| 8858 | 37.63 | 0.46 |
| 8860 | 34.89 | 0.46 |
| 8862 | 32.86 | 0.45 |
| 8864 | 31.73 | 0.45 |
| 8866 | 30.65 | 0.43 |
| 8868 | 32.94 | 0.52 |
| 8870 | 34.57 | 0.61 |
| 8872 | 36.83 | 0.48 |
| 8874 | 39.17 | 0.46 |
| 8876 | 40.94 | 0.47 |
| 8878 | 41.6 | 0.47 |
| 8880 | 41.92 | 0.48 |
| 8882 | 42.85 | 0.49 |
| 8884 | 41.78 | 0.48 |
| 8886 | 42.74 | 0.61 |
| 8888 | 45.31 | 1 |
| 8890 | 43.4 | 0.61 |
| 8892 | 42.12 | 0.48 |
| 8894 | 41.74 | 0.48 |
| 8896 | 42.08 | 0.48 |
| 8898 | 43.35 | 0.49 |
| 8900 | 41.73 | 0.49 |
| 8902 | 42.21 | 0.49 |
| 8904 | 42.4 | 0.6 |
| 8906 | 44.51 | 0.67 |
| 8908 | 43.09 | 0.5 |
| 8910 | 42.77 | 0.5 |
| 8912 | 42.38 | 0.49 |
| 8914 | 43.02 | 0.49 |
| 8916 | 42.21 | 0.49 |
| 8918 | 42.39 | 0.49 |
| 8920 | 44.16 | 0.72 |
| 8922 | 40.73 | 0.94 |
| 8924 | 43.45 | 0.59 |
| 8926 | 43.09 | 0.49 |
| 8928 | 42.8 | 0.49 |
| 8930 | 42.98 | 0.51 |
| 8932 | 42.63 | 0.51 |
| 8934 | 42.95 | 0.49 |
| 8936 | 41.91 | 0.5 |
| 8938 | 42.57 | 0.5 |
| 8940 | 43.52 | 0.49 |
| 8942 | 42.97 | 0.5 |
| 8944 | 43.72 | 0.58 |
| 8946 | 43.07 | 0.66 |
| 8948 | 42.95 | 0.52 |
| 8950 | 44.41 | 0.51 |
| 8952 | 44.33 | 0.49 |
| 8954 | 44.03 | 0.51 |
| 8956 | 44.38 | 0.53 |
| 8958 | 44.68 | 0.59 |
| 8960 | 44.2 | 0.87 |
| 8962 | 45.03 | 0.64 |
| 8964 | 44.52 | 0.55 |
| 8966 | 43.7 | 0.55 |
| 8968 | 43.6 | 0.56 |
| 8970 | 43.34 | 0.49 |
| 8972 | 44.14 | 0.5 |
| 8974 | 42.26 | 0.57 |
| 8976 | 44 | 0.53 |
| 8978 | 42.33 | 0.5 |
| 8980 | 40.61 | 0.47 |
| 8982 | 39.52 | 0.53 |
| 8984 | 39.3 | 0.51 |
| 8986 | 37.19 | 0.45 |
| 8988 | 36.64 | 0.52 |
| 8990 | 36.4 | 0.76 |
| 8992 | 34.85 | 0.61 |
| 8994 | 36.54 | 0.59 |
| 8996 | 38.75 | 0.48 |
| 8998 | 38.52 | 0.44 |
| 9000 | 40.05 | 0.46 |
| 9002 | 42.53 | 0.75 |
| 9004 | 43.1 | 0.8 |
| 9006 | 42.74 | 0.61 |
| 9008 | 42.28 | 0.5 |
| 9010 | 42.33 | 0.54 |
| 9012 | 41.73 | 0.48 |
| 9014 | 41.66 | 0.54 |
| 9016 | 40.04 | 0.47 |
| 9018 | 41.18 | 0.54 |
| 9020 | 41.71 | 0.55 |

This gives 0.045 mag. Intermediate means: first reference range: 43.5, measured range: 41.5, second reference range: 42.8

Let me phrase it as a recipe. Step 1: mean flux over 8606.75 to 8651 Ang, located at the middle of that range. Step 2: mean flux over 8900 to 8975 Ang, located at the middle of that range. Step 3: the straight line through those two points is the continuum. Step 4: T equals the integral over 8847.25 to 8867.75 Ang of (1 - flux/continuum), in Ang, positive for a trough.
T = 3.0 Ang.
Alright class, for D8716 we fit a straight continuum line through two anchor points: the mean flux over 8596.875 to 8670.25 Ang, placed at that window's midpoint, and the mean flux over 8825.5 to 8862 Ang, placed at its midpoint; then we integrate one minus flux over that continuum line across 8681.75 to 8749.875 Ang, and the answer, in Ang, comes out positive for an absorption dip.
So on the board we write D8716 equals -1.4 Ang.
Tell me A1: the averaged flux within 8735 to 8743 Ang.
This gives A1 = 43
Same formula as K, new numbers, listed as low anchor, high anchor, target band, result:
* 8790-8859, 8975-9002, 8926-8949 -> -0.09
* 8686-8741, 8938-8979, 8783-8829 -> 0.07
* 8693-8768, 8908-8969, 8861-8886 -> 0.15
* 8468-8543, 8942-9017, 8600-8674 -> 0.02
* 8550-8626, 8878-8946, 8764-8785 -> 0.03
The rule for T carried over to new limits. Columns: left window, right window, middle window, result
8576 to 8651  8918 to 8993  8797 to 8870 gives 5.73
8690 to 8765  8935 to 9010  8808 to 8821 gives 0.90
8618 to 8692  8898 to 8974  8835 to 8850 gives 0.71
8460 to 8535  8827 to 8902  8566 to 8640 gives -1.17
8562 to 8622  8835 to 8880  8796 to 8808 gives -0.78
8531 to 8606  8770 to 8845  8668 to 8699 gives 0.05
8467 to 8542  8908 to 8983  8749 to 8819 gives 3.51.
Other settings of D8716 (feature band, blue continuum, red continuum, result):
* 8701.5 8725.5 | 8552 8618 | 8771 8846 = -0.3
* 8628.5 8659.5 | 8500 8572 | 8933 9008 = 0.4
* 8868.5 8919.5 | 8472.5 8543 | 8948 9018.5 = 0.5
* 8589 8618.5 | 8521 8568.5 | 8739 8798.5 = 0.2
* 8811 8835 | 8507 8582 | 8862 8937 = 1.1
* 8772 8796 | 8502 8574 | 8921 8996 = 0.7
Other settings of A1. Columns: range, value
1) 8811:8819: 39.5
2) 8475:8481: 46.7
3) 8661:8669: 43.5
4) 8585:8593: 44.8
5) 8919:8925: 42.8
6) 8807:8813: 41.8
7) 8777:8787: 42.3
